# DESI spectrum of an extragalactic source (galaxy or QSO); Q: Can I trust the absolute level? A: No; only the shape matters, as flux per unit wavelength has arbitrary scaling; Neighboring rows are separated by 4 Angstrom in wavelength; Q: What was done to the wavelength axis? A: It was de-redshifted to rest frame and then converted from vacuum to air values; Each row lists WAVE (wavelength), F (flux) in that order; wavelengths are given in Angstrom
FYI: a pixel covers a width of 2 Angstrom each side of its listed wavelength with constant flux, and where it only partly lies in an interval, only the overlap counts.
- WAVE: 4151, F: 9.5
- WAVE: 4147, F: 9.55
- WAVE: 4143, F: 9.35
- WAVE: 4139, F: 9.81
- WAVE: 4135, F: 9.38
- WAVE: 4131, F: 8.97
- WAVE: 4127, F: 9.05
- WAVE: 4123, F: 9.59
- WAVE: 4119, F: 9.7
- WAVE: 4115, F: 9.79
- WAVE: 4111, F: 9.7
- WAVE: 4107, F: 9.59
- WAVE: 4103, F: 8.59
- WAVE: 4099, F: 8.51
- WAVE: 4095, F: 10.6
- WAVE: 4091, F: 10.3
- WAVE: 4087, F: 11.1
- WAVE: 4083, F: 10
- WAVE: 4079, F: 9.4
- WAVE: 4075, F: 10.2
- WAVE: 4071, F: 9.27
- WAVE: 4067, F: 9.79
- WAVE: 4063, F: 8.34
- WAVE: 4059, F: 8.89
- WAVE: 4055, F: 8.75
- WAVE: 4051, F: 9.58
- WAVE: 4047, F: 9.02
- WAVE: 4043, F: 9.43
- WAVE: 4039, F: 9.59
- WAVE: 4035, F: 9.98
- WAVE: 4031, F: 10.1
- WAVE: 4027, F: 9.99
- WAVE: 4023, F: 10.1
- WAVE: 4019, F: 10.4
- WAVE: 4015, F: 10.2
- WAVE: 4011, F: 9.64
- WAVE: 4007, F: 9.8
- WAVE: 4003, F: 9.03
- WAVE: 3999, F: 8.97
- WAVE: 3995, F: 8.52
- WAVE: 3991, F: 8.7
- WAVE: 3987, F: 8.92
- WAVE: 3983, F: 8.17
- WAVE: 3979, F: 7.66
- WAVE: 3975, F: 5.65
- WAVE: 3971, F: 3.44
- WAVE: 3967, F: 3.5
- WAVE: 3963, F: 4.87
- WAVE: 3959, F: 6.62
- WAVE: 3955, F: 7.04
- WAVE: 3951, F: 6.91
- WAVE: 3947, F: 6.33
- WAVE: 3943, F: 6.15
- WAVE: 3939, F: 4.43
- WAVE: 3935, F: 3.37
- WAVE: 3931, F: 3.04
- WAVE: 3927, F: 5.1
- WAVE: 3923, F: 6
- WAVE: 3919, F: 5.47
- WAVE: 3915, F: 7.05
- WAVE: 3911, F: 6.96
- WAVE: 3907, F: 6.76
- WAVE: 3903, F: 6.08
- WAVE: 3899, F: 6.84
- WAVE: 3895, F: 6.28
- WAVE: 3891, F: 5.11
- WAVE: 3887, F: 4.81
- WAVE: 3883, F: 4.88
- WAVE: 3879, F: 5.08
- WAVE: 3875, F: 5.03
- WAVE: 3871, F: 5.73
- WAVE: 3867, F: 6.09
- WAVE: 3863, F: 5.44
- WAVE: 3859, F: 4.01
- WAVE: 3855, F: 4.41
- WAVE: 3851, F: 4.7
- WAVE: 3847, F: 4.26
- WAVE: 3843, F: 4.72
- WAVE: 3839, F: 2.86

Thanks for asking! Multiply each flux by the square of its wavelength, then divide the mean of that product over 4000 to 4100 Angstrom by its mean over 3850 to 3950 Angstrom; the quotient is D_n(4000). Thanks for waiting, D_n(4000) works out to 1.92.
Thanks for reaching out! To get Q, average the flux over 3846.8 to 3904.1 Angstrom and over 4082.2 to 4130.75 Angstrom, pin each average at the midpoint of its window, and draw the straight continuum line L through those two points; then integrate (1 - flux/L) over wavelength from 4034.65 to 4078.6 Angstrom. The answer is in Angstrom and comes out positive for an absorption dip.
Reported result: -3.1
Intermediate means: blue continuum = 5.27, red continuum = 9.68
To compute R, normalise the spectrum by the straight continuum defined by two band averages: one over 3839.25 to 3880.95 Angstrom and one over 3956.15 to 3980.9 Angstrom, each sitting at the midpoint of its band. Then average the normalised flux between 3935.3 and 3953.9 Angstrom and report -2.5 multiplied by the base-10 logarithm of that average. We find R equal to -0.11 mag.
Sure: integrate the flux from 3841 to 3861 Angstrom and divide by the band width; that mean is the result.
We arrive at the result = 4.42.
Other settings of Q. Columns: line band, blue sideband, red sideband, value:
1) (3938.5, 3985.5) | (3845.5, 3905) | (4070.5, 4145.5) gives 6.2 Angstrom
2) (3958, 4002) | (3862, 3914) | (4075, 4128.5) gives 3.9 Angstrom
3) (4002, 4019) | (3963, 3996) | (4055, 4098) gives -4.8 Angstrom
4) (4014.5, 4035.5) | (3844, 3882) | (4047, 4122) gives -4.6 Angstrom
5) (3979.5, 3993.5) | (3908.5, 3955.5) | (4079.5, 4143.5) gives -3.4 Angstrom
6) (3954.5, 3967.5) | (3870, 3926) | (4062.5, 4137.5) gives 2.7 Angstrom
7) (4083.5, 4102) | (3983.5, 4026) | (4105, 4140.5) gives -1.1 Angstrom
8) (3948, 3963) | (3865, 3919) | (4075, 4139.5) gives 0.9 Angstrom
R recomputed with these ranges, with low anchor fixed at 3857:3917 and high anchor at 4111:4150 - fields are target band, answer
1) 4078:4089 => -0.17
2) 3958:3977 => 0.42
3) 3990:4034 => -0.25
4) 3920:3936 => 0.37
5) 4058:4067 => -0.05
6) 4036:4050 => -0.16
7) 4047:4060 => -0.10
